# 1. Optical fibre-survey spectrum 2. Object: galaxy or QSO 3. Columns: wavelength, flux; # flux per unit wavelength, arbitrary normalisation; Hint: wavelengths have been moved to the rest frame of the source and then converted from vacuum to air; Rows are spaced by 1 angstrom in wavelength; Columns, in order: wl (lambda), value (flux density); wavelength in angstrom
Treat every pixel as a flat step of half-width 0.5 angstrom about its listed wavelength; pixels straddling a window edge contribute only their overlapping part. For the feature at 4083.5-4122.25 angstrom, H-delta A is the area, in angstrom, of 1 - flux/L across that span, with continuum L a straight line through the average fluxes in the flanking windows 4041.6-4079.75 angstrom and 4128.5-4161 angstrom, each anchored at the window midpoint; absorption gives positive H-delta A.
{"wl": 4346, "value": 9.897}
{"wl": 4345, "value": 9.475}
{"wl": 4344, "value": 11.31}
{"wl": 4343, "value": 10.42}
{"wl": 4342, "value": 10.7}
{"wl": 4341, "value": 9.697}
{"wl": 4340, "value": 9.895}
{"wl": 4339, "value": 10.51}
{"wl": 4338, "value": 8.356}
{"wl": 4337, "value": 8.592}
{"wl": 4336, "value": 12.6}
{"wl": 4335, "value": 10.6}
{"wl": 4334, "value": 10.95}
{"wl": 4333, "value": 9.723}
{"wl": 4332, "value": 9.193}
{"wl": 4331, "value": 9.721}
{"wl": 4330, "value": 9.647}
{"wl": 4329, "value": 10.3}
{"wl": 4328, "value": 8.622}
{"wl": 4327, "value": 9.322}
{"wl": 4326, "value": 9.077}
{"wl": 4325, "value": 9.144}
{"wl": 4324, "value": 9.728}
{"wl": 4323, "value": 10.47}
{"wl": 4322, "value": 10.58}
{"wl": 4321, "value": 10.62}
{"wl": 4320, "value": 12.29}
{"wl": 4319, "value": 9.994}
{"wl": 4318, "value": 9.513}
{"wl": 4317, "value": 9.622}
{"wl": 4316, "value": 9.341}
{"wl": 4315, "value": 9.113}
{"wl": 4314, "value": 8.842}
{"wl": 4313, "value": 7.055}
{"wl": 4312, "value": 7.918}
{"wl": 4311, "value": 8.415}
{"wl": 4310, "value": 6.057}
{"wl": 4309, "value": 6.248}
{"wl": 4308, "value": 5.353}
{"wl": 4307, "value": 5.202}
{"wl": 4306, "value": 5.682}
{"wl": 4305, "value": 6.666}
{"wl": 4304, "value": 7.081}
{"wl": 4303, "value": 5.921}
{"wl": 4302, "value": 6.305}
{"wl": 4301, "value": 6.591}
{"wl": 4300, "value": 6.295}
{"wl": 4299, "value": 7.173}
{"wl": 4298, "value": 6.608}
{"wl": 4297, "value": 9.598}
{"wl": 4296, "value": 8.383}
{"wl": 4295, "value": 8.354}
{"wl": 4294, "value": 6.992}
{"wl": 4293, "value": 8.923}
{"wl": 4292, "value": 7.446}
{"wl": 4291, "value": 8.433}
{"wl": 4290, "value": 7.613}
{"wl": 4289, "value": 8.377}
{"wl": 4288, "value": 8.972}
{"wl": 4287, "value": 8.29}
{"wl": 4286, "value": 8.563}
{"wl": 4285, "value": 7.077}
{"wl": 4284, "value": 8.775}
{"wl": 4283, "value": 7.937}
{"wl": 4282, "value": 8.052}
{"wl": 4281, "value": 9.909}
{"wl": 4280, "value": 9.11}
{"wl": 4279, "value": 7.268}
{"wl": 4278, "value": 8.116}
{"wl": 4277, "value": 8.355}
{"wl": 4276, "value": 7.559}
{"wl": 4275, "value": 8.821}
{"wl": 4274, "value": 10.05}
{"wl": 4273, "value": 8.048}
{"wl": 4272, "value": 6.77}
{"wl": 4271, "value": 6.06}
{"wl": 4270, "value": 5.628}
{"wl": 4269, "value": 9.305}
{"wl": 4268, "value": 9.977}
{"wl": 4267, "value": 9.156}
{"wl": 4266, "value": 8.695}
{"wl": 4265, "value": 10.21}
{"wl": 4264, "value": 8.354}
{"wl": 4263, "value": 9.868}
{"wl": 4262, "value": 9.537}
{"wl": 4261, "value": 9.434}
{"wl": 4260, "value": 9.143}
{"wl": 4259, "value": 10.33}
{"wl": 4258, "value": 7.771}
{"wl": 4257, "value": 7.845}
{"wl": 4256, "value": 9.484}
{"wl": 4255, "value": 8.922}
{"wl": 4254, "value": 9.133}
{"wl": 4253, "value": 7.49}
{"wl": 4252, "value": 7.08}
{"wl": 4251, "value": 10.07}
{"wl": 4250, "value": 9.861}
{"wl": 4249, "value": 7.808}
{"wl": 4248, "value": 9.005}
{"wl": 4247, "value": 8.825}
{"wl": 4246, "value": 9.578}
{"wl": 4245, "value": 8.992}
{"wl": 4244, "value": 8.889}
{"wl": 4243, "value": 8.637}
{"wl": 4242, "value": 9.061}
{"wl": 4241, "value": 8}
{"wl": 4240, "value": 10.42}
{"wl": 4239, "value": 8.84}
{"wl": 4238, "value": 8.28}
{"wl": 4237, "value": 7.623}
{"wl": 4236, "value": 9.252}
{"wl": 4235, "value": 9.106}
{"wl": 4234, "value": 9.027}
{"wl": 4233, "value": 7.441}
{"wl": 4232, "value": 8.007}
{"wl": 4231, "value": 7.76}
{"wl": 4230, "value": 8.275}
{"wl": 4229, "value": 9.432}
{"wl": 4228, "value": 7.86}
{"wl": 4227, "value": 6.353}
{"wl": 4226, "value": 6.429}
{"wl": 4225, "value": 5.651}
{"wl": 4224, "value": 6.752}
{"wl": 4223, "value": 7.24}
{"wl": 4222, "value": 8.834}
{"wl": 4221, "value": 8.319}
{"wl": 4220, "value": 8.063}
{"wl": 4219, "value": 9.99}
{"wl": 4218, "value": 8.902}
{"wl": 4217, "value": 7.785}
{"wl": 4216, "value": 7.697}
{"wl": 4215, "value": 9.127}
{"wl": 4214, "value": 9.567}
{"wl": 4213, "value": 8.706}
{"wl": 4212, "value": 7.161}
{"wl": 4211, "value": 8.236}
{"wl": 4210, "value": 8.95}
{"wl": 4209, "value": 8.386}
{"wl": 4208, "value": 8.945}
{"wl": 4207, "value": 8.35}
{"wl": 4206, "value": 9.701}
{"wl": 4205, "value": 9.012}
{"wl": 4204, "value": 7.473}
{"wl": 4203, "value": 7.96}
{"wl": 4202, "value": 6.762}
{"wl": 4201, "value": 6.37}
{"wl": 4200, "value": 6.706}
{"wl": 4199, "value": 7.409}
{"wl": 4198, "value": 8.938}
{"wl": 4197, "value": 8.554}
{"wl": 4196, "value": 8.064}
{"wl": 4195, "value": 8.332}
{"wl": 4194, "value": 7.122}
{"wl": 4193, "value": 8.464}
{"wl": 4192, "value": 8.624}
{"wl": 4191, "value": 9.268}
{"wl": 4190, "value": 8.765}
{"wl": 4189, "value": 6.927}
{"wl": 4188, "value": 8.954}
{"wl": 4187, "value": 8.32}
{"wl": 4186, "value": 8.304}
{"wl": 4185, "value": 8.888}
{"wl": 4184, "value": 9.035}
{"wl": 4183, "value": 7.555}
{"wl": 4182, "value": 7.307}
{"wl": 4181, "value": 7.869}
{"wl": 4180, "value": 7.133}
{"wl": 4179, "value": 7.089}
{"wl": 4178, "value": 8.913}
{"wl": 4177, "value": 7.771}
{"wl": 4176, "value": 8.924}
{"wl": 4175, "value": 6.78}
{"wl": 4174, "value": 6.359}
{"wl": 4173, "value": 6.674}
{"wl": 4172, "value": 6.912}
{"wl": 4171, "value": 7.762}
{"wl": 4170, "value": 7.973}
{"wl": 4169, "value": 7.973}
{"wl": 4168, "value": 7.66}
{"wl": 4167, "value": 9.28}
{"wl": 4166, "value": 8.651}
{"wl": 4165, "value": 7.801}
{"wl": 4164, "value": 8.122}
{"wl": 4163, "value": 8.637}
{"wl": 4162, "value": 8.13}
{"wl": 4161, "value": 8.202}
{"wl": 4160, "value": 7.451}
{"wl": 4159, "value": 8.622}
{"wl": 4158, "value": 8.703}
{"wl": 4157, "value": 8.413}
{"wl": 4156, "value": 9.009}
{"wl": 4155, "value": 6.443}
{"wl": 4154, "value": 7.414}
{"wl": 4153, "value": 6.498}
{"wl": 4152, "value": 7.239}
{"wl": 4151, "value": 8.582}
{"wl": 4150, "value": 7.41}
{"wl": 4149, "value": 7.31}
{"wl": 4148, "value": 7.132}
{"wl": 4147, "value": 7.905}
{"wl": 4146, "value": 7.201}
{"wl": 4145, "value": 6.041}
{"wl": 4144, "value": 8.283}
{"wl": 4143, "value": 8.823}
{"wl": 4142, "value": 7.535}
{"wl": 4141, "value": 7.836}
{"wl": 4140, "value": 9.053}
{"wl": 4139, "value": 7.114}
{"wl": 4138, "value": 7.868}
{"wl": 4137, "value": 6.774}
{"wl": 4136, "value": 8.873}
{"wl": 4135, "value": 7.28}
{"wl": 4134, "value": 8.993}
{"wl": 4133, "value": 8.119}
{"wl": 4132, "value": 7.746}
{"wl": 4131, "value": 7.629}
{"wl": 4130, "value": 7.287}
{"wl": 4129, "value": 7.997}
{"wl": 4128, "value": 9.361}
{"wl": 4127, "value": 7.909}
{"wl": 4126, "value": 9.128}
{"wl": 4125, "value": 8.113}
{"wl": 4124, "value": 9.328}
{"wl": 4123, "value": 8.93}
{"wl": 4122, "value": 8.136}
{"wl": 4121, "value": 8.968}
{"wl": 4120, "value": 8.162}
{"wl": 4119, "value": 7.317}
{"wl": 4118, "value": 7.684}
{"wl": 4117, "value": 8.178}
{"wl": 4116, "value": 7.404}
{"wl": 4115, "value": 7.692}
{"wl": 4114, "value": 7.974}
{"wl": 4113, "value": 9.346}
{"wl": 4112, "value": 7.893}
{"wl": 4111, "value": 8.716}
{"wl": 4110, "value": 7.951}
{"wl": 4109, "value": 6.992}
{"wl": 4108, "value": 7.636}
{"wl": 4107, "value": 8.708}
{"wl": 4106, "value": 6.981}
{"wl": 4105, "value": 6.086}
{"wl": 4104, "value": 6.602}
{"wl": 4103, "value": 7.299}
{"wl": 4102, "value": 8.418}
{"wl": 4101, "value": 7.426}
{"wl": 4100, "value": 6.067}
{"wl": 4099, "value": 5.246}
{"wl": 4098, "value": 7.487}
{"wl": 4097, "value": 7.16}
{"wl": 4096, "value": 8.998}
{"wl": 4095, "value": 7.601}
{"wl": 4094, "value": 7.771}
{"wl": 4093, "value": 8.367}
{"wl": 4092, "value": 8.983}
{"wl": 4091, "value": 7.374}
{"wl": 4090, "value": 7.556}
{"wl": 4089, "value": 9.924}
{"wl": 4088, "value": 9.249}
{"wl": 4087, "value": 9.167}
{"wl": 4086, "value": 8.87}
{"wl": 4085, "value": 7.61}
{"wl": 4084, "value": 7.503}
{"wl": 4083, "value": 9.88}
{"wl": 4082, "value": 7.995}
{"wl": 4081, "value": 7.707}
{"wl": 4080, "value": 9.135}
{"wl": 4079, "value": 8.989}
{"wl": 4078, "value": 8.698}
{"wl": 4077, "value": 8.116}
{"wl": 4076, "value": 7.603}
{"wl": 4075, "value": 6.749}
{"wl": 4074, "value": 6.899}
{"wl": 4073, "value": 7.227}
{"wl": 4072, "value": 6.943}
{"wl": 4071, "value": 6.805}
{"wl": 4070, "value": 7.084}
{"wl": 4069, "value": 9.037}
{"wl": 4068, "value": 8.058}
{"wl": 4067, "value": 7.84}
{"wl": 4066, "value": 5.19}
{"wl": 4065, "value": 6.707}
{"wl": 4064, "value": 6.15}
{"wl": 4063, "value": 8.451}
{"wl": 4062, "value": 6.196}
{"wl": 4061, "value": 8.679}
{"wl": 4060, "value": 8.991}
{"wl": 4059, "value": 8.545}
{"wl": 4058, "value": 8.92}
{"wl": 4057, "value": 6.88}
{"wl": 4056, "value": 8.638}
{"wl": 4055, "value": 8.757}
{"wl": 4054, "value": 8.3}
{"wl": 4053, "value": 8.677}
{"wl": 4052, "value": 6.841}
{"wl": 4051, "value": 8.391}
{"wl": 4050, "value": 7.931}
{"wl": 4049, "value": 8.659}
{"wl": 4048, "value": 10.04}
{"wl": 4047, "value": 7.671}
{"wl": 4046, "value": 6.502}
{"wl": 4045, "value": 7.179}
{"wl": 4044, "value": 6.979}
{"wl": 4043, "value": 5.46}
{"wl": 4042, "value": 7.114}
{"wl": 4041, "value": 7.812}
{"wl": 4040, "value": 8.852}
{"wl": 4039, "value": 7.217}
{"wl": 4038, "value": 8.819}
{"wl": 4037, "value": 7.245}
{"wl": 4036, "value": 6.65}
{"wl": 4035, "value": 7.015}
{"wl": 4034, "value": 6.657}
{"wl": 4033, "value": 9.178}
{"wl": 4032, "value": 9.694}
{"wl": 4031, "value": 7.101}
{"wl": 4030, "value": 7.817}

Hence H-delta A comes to -0.6 angstrom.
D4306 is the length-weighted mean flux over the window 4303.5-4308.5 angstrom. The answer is 6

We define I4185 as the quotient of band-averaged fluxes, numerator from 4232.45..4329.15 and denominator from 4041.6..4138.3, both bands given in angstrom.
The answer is 1.07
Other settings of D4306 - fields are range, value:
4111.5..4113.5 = 8.62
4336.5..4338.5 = 8.47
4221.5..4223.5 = 8.04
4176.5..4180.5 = 7.73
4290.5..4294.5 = 7.95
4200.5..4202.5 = 6.57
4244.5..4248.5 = 9.1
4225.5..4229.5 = 7.52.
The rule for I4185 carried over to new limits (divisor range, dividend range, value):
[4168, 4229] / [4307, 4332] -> 1.12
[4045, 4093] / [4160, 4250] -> 1.02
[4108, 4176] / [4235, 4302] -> 1.07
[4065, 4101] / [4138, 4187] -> 1.00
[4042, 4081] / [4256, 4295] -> 1.09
